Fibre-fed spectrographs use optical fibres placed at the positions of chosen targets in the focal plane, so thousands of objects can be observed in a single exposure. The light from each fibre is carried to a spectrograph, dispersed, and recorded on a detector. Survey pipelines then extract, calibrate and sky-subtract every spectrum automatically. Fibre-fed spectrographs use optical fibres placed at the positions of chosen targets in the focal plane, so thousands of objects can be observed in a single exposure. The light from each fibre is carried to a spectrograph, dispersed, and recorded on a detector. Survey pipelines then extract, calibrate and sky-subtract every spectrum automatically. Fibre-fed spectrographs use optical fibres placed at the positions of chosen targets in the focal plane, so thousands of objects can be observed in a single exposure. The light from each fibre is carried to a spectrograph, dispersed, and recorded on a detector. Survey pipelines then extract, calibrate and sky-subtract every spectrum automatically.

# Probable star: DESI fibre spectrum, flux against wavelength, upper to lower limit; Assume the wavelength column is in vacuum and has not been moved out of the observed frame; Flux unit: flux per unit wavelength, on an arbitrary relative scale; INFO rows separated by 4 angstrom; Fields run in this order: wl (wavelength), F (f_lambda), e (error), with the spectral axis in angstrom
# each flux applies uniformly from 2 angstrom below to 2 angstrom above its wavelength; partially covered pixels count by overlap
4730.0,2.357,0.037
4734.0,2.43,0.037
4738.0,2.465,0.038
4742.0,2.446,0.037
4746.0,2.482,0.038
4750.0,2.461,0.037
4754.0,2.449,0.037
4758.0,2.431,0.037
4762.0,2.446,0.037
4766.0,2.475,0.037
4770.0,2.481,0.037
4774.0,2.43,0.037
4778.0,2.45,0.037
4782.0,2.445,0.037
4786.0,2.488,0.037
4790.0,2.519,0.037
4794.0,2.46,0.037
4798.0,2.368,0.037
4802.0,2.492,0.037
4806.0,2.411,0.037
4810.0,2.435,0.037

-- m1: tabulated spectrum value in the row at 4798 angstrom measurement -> 2.368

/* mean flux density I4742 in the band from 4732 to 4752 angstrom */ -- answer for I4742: 2.46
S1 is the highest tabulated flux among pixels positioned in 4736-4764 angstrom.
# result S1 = 2.482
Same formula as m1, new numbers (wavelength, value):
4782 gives 2.445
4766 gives 2.475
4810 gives 2.435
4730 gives 2.357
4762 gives 2.446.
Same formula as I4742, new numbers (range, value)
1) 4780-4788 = 2.47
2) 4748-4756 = 2.46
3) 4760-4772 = 2.47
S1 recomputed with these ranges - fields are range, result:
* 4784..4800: 2.519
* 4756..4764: 2.446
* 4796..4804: 2.492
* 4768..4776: 2.481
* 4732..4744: 2.465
